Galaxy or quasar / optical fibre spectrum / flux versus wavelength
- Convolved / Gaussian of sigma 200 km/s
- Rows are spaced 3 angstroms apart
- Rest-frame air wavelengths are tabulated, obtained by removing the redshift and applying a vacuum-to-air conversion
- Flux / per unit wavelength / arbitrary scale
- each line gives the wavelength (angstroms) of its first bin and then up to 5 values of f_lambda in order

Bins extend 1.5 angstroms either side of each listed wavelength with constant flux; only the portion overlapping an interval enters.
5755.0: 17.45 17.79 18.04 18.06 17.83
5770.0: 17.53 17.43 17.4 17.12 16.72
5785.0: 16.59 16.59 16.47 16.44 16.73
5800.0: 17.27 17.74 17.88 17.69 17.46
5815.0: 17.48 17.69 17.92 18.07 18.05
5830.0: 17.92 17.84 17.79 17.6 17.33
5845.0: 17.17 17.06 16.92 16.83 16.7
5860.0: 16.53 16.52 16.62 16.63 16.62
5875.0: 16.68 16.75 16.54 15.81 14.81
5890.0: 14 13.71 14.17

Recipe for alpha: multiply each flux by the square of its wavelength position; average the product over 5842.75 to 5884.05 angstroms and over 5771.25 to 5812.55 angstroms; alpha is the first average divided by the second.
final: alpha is 1.00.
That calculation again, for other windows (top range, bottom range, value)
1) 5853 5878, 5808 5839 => 0.95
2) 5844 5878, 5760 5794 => 1.00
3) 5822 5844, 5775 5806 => 1.07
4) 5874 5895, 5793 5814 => 0.91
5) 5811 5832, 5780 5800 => 1.08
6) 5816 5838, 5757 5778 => 1.03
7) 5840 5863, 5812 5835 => 0.96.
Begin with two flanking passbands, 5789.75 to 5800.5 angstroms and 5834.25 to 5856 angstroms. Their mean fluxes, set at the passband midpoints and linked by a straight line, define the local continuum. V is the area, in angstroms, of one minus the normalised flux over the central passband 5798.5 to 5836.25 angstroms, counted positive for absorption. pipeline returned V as -1.8 angstroms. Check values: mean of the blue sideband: 16.7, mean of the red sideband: 17.2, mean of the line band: 17.8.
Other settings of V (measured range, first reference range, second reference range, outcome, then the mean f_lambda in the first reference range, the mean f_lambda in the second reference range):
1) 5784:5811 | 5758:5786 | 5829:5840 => 0.81 angstroms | 17.4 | 17.8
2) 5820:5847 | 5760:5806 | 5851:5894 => -1.85 angstroms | 17.2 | 16.1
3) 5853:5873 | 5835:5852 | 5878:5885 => 0.20 angstroms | 17.3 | 16.3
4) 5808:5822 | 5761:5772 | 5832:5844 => 0.03 angstroms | 17.8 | 17.6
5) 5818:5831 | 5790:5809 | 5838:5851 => -0.57 angstroms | 17.2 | 17.2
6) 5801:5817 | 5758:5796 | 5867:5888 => -0.68 angstroms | 17.2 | 16.3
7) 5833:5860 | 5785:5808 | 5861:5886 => -0.82 angstroms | 17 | 16.5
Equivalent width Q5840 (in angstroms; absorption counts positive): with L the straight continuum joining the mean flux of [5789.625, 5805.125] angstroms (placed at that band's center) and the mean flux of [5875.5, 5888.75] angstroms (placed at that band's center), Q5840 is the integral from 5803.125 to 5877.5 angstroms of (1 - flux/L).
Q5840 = -3.7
